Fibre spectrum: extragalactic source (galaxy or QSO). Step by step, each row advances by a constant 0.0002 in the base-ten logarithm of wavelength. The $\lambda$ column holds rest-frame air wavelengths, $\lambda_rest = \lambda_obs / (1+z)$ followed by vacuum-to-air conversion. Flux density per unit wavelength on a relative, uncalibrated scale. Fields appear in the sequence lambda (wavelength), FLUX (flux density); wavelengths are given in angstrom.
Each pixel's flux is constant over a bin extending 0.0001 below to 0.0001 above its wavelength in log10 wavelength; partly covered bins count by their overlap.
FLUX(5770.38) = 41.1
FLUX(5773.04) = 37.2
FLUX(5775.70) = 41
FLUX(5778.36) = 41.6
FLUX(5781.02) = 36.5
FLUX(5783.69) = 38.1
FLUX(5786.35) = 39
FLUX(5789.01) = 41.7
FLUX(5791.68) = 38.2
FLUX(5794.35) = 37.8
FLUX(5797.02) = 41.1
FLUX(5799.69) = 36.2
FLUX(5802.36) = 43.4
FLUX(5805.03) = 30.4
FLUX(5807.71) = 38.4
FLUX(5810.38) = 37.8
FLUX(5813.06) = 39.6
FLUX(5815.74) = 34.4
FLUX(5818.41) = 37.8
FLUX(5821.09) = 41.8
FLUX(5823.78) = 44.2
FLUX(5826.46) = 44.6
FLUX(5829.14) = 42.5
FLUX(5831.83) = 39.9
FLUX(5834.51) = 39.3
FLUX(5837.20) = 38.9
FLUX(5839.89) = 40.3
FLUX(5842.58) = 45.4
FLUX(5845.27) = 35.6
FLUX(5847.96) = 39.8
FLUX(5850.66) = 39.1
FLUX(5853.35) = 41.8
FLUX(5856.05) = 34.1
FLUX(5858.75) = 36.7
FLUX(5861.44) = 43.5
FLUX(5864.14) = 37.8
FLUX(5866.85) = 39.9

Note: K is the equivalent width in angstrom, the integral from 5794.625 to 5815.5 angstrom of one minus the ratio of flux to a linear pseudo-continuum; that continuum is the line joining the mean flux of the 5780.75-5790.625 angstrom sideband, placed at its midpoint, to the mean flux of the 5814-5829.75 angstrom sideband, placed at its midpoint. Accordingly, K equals 1.1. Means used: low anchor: 39.1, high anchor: 40.8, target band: 37.9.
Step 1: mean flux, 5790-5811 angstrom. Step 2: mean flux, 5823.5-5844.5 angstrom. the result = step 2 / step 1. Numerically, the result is 1.1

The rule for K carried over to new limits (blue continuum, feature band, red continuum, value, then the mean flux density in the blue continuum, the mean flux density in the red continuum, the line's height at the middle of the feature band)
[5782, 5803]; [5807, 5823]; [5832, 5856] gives 0.4 angstrom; 39.3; 39.7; 39.4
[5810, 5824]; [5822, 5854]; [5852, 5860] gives -2.3 angstrom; 39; 37.5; 38.2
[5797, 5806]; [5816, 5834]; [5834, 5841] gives -1.1 angstrom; 37.6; 39.5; 38.8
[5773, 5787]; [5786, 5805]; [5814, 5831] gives 0.3 angstrom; 39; 40.8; 39.7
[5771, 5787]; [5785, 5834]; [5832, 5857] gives -0.2 angstrom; 39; 39.5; 39.2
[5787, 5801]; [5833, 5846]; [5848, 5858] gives -0.5 angstrom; 39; 38.4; 38.5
